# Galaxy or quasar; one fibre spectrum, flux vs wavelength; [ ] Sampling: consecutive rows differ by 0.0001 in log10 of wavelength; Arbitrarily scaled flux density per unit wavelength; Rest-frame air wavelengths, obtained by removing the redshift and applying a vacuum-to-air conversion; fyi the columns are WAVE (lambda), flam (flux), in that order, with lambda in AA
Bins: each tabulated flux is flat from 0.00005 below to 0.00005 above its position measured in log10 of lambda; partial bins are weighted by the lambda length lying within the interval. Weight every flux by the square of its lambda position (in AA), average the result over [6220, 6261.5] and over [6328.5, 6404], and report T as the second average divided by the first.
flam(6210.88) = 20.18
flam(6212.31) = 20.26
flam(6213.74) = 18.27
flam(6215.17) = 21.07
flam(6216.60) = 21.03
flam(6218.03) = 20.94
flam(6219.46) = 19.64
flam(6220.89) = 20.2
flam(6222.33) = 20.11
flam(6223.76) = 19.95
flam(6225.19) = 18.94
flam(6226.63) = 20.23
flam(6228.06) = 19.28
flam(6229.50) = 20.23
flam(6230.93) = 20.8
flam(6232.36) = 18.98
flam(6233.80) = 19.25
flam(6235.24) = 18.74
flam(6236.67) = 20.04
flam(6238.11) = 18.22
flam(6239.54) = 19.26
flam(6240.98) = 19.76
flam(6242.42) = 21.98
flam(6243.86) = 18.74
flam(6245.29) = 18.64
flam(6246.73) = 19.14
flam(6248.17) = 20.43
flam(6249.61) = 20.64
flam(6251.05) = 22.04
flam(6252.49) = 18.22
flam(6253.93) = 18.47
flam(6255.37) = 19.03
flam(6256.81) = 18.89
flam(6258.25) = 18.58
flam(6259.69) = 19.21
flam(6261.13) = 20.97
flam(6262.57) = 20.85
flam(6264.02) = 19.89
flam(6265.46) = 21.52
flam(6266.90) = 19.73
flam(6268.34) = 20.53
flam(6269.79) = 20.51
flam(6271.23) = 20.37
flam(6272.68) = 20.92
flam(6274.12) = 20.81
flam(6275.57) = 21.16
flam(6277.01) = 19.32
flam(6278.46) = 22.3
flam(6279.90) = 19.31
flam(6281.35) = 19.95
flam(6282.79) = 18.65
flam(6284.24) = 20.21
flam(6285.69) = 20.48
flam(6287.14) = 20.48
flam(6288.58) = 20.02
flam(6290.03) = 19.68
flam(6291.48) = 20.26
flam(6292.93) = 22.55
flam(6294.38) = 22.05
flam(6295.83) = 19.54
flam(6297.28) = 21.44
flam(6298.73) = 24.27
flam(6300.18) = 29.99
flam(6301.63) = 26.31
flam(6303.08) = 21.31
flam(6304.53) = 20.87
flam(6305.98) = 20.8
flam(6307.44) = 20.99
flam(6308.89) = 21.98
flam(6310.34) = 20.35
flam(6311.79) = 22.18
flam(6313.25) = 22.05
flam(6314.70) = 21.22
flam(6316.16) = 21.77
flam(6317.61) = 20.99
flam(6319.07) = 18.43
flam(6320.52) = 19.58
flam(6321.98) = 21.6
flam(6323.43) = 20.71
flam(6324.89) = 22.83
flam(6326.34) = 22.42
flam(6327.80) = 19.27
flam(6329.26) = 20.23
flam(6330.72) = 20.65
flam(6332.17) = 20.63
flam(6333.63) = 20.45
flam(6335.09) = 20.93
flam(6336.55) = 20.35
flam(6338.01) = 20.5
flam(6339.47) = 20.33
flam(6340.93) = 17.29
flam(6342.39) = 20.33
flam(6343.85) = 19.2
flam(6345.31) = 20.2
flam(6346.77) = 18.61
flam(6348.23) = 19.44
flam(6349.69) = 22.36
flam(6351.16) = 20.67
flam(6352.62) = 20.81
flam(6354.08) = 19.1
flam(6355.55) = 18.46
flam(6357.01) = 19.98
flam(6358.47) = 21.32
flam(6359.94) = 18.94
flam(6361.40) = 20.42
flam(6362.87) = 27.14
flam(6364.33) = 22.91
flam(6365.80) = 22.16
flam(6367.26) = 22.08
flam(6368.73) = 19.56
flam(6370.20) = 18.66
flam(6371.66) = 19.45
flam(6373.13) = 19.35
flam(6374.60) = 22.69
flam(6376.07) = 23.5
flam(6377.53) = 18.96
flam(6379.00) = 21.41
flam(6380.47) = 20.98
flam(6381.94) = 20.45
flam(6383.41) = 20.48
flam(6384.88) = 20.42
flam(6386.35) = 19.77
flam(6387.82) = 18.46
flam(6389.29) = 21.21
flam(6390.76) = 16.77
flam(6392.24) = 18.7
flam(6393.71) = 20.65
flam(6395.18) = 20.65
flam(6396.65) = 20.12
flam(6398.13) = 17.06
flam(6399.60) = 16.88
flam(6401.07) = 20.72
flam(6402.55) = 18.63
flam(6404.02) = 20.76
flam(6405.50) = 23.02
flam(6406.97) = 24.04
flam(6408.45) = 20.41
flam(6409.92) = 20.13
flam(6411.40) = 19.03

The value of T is 1.1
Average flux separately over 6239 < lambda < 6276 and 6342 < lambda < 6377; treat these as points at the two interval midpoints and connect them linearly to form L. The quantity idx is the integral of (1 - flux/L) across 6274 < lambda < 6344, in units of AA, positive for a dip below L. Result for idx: -2.2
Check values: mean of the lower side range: 20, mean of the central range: 21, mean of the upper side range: 20.7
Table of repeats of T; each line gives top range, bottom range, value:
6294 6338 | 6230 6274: 1.11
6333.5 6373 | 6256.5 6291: 1.04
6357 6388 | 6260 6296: 1.05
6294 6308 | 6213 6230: 1.17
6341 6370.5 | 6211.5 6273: 1.07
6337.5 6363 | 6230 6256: 1.06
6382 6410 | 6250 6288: 1.03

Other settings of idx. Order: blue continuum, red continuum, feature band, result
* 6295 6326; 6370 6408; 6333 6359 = 1.35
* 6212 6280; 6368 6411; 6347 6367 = -0.93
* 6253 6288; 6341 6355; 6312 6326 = -0.78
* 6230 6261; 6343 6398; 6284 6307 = -2.37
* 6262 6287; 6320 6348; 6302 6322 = -0.73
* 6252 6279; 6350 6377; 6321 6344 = 0.19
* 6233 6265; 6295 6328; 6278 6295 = 0.39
